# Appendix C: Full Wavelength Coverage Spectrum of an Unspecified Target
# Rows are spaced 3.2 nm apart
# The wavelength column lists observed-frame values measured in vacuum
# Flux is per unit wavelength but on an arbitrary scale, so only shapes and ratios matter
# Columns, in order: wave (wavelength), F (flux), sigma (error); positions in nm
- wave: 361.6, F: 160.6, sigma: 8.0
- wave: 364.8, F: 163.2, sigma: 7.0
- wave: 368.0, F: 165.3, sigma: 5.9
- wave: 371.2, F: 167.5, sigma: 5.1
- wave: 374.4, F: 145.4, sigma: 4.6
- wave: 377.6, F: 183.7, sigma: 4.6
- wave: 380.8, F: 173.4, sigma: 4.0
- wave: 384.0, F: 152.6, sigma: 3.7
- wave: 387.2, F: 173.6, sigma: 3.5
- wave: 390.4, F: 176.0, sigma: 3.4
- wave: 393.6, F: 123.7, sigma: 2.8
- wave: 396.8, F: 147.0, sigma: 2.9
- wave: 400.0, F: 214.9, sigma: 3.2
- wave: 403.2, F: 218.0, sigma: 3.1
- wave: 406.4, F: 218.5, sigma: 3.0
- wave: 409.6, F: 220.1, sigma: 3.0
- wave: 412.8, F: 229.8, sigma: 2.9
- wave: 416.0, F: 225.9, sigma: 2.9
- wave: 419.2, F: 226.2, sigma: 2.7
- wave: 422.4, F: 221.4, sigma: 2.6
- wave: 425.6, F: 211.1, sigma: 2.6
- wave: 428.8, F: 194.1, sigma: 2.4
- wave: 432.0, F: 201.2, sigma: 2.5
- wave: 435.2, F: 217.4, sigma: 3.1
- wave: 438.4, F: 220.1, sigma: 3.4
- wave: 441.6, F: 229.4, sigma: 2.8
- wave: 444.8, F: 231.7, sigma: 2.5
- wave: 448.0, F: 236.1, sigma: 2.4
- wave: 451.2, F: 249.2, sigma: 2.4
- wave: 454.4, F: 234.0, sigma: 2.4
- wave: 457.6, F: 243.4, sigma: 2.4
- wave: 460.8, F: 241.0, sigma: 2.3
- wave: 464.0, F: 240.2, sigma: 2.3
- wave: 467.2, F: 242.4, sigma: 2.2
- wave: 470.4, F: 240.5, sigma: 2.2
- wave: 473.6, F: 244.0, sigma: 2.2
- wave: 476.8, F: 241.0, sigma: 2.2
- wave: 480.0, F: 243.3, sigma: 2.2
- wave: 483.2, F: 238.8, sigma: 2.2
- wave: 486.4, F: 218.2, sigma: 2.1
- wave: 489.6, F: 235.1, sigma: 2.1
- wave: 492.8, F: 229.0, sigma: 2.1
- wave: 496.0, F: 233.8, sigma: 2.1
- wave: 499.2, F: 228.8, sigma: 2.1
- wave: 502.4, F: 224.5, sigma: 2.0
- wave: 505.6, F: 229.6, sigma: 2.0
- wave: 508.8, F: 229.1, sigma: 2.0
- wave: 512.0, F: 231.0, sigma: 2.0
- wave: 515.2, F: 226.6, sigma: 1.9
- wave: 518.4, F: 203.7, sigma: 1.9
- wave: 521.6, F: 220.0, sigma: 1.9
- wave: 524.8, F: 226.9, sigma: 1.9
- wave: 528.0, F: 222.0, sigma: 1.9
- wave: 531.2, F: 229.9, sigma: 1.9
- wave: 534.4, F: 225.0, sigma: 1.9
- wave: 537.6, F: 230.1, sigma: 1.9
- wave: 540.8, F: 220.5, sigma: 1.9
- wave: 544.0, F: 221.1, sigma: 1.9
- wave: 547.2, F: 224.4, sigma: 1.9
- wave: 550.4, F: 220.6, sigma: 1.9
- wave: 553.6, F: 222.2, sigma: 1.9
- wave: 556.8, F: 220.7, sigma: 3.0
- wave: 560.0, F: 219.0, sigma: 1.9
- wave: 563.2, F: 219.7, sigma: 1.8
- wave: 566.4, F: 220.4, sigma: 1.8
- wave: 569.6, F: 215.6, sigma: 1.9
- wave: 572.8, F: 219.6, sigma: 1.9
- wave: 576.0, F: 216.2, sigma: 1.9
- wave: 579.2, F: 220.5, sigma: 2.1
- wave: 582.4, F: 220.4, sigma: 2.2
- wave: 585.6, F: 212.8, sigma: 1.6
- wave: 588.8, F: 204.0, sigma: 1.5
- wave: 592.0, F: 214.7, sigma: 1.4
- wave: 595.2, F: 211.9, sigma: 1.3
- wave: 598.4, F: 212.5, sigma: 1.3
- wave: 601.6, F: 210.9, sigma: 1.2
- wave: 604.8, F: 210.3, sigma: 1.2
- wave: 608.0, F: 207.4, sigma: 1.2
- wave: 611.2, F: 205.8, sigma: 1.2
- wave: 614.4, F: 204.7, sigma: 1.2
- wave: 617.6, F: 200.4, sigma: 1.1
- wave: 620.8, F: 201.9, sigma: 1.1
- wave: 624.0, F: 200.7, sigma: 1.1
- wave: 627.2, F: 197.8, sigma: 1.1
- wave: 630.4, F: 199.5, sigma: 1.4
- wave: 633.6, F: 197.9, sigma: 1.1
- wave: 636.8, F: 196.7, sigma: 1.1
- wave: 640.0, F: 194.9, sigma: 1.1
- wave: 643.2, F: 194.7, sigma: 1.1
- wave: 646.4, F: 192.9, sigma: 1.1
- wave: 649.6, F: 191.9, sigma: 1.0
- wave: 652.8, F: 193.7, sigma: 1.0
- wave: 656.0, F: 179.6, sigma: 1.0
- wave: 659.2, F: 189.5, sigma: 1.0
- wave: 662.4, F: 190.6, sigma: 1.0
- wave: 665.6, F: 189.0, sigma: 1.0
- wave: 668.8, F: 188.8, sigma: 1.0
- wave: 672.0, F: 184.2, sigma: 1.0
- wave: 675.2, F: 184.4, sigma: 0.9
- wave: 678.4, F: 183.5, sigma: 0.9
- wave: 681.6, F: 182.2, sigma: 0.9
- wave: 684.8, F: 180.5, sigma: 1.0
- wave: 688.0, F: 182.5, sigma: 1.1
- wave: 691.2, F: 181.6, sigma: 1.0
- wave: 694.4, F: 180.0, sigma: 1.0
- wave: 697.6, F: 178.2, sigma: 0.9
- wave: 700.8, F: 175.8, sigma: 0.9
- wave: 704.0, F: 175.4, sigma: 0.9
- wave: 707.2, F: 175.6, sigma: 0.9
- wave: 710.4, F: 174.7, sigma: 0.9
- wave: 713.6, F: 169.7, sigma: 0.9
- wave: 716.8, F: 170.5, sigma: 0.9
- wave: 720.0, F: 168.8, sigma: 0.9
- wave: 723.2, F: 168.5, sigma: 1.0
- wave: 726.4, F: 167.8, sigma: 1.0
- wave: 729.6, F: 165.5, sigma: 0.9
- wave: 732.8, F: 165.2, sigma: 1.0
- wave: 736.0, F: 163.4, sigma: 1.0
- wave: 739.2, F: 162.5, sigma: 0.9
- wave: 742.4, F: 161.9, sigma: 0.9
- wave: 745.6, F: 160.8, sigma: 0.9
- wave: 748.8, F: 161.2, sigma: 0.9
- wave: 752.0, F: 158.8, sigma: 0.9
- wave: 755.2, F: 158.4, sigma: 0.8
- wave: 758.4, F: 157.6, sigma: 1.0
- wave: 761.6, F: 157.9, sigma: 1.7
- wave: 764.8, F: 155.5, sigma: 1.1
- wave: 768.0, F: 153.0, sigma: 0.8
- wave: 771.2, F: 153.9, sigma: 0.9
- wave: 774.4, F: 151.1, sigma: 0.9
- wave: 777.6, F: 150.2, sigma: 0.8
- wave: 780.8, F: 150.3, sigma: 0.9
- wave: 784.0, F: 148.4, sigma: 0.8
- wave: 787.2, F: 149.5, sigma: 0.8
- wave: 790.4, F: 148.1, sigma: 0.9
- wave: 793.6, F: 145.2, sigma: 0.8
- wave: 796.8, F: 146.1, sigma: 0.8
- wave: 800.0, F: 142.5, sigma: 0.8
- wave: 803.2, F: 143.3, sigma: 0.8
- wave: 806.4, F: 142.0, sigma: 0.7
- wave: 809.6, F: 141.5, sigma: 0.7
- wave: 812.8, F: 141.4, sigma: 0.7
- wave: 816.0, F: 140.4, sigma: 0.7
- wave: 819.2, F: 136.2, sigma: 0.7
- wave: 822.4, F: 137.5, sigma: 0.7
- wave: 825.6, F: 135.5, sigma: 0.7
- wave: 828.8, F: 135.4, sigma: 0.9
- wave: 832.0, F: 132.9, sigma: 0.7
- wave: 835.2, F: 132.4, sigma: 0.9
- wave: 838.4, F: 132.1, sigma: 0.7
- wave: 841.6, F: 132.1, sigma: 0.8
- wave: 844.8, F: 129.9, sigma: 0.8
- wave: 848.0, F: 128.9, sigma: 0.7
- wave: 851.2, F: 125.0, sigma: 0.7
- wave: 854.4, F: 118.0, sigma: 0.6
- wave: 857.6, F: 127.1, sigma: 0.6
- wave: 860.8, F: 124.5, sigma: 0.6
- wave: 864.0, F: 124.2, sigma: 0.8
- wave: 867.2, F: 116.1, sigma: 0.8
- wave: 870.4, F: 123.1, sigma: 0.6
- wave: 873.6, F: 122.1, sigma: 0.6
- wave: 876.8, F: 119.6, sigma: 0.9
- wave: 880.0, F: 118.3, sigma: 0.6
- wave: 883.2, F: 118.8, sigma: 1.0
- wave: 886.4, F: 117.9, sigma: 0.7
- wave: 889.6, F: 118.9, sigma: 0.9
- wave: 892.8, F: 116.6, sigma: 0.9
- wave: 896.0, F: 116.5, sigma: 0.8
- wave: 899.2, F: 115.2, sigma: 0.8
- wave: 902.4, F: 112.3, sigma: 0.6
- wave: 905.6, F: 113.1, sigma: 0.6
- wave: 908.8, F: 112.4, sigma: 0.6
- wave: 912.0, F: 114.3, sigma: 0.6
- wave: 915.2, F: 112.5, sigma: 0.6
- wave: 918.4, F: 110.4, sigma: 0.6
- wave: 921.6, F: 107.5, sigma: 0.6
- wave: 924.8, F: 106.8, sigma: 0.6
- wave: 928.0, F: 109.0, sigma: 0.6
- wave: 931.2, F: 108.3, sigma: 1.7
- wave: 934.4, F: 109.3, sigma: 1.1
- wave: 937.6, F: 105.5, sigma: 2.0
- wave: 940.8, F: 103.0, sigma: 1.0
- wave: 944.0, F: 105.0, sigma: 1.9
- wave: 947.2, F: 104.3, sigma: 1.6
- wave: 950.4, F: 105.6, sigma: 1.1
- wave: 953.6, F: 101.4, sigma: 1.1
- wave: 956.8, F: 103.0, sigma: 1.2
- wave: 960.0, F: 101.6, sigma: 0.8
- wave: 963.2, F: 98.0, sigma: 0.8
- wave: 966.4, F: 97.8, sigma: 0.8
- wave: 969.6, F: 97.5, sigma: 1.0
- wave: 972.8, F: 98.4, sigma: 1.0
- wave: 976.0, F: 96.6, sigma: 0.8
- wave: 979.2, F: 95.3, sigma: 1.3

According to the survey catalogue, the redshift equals 0.000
